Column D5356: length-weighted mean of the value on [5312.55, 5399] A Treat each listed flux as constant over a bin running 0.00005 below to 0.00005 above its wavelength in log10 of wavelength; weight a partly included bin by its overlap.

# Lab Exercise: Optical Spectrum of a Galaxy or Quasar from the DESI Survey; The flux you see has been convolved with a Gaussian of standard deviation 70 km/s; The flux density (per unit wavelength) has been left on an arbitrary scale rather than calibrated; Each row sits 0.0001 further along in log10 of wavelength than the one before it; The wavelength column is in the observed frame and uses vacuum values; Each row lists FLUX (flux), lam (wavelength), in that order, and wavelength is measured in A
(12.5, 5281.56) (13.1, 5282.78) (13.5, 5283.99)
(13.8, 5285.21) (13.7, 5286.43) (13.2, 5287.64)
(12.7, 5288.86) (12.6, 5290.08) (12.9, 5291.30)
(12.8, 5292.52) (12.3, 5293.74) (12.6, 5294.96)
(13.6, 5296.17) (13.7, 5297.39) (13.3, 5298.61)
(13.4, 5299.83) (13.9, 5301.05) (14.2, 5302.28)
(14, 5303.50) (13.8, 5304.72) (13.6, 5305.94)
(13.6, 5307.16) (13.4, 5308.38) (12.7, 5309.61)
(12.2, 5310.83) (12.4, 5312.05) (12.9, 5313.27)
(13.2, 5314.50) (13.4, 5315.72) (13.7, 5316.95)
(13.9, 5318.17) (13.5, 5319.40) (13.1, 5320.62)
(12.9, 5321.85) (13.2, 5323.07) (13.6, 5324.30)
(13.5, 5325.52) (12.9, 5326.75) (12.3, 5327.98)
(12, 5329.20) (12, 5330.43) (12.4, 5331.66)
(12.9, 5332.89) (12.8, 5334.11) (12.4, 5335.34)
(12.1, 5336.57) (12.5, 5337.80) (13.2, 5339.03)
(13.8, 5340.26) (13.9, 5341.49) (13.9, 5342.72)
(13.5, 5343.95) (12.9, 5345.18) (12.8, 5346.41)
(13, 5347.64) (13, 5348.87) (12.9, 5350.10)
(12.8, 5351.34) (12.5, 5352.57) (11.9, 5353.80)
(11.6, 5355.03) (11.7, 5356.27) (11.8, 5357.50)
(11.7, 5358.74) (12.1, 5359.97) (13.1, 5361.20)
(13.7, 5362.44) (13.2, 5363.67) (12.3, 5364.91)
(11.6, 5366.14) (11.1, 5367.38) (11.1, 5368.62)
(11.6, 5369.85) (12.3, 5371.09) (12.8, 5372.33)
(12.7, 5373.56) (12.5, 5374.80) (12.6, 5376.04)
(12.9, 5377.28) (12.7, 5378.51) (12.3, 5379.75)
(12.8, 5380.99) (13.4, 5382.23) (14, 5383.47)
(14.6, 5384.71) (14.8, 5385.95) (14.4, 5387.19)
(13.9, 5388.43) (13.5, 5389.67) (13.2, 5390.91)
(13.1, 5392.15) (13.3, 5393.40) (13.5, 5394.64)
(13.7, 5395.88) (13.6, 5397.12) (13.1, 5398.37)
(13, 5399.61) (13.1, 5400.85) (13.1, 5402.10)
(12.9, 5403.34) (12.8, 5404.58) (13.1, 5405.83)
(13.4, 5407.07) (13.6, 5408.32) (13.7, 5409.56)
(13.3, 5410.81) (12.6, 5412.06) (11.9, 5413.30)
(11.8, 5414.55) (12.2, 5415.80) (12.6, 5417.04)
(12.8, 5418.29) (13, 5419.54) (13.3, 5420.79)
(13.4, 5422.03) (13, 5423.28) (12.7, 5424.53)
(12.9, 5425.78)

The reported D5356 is 12.9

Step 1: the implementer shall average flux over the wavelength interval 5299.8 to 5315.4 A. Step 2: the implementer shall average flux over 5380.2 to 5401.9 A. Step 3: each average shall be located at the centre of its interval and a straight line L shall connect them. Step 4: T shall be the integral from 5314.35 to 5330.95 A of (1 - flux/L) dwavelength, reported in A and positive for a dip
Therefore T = 0.3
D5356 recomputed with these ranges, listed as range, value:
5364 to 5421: 12.9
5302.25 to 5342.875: 13.1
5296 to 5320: 13.4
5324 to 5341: 12.7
